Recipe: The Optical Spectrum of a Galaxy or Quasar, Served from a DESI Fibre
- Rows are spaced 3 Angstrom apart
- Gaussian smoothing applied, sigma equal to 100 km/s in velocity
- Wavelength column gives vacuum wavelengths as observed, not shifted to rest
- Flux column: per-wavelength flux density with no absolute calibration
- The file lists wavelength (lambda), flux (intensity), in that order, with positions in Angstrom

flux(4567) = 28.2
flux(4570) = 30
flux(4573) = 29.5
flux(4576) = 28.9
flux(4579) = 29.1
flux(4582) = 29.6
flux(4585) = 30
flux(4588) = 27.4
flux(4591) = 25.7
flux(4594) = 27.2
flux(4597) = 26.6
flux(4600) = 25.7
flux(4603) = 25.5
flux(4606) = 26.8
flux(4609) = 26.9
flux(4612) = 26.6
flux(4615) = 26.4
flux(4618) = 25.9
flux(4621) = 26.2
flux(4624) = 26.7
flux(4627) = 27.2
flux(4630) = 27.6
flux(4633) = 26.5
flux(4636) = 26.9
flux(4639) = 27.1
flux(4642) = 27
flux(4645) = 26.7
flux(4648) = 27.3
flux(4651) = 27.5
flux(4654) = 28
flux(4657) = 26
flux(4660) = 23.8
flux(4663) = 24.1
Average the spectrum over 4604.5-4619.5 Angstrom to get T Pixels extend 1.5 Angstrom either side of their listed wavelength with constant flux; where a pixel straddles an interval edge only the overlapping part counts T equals 26.5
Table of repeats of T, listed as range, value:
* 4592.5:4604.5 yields 26.2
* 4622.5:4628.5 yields 26.9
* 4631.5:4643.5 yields 26.9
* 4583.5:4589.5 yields 28.7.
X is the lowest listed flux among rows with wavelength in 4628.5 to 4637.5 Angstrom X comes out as 26.5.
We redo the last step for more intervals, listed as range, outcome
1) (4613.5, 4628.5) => 25.9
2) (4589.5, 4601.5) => 25.7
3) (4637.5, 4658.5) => 26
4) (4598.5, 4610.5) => 25.5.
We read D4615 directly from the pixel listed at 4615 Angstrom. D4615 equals 26.4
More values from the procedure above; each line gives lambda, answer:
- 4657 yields 26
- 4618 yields 25.9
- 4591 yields 25.7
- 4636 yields 26.9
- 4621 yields 26.2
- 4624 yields 26.7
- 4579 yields 29.1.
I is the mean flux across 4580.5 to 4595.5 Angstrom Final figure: 28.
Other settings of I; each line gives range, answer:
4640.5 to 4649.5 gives 27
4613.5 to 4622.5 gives 26.2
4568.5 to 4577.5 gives 29.5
